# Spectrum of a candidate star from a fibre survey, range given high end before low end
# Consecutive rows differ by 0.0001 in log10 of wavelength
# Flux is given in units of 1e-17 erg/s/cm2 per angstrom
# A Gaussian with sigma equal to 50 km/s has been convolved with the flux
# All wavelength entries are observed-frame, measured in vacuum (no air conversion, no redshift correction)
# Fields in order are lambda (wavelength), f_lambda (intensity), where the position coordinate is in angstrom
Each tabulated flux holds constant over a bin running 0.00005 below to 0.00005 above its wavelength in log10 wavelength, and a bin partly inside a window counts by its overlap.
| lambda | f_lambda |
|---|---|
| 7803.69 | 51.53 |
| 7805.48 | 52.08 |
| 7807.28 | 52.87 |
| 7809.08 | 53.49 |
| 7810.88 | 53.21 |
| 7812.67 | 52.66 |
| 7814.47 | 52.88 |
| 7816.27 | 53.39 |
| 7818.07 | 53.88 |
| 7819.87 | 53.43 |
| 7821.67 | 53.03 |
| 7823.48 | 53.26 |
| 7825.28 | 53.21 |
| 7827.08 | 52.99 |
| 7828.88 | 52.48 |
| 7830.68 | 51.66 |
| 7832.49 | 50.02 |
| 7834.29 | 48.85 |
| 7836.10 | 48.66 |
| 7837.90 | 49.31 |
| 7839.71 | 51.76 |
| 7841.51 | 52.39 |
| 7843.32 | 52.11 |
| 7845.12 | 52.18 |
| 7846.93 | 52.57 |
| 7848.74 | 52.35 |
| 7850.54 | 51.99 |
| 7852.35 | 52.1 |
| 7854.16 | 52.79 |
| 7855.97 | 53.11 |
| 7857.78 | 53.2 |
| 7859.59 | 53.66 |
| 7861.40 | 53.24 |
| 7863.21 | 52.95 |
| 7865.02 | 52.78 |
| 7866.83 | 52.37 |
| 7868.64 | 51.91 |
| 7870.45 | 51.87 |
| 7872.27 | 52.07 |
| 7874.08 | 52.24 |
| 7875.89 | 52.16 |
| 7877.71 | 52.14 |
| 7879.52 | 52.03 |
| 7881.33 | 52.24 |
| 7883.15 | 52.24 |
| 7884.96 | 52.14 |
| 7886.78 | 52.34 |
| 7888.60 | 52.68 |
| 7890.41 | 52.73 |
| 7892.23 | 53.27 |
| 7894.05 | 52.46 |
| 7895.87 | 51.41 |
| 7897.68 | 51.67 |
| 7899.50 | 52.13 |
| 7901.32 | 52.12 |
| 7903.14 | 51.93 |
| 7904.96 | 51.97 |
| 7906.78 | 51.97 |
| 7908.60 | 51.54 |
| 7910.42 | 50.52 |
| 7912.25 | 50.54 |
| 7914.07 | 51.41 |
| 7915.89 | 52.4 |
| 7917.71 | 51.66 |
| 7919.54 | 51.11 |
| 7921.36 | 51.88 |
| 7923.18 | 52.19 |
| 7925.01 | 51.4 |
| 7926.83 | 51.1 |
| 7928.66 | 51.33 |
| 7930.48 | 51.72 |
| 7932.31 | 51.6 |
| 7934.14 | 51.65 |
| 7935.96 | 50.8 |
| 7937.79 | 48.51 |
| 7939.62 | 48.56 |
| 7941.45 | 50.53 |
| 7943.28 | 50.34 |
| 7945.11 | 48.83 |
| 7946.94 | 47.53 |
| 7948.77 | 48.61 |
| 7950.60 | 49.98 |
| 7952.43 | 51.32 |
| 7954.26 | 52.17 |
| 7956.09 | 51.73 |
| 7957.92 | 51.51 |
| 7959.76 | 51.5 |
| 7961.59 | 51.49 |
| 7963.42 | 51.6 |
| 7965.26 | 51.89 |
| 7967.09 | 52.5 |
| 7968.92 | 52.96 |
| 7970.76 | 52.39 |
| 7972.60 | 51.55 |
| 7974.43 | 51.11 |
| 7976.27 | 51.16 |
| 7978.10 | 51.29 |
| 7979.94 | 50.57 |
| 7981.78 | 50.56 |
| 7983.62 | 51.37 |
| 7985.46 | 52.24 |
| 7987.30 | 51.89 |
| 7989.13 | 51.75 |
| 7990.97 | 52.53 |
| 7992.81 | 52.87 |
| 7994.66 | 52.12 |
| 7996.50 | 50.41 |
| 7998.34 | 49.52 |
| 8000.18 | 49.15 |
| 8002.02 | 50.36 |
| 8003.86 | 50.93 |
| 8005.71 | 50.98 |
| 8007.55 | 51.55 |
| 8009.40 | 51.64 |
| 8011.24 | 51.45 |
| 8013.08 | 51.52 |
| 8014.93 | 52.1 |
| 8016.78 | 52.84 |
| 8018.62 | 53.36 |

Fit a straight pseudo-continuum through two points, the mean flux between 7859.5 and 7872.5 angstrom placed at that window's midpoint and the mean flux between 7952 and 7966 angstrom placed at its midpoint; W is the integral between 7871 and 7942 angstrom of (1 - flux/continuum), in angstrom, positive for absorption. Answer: 0.7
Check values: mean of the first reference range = 52.6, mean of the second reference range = 51.7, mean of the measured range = 51.7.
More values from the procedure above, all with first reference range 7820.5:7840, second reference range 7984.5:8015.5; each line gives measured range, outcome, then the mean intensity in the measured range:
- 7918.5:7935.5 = -0.1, 51.5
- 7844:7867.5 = -0.6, 52.7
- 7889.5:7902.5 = -0.2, 52.3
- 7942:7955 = 0.4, 49.8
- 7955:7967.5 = -0.1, 51.7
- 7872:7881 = -0.1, 52.2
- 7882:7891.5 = -0.2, 52.4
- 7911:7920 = 0.0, 51.4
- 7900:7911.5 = -0.1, 51.6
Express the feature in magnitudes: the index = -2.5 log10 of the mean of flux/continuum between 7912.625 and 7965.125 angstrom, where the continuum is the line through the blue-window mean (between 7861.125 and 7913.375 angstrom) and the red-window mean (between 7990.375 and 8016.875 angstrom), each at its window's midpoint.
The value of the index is 0.02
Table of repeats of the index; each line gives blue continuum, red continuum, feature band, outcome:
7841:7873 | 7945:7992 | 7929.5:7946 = 0.03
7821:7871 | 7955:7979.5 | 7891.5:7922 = 0.00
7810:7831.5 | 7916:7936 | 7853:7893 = 0.00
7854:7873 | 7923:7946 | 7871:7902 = 0.00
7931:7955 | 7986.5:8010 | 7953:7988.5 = -0.02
